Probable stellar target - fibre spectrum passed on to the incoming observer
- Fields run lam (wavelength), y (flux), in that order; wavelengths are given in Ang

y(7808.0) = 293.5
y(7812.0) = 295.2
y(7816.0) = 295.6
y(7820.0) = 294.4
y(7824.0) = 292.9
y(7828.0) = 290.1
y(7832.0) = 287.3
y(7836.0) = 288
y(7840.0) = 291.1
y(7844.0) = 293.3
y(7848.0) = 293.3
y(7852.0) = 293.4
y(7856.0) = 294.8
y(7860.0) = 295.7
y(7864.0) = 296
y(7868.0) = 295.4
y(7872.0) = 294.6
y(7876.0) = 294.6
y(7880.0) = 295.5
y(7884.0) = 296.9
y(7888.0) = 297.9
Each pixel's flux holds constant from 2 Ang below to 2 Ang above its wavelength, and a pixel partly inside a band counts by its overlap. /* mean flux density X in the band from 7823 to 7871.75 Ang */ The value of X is 293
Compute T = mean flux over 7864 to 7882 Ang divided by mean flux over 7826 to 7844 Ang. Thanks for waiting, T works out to 1.02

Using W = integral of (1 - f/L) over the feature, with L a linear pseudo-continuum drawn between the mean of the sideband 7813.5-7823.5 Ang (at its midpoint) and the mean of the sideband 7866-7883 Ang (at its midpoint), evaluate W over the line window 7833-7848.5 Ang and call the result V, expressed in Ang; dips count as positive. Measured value 0.2 Ang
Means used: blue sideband 295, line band 291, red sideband 295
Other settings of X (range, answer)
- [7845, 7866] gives 295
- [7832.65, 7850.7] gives 291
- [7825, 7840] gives 289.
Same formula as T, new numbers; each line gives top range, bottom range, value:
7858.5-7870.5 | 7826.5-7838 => 1.03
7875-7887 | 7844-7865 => 1.01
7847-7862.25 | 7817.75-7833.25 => 1.01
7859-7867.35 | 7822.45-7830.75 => 1.02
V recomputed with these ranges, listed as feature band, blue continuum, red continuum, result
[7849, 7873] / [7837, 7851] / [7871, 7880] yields -0.1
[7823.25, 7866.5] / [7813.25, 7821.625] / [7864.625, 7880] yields 0.4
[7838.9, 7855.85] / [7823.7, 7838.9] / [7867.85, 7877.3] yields -0.1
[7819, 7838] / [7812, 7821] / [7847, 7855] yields 0.3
